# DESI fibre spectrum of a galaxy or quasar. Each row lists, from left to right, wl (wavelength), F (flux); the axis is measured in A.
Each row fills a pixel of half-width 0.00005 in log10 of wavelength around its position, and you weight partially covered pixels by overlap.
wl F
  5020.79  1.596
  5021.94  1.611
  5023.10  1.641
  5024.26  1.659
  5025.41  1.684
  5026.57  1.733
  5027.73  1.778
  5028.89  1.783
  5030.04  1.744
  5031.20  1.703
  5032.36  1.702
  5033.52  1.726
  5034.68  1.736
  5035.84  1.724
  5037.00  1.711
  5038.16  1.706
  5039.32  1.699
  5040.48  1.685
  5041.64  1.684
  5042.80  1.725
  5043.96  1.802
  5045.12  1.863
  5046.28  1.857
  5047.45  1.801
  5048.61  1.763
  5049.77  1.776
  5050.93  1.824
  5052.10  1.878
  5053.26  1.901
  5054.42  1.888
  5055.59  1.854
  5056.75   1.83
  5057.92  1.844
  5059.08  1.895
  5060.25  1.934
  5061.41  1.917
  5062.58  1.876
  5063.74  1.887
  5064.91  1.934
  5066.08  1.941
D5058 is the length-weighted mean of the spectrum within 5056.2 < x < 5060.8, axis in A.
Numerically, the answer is 1.87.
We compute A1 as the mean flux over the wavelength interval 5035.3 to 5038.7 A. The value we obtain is 1.71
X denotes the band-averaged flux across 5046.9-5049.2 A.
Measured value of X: 1.79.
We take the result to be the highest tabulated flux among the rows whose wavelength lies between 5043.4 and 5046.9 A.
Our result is 1.863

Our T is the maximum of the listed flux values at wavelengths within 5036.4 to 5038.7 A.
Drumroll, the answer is 1.711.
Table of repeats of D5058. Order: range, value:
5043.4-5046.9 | 1.84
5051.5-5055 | 1.89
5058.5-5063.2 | 1.91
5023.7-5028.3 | 1.71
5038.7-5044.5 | 1.72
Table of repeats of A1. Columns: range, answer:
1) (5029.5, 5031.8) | 1.72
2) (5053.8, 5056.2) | 1.87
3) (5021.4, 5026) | 1.65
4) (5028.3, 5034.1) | 1.73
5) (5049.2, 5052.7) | 1.83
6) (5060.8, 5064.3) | 1.9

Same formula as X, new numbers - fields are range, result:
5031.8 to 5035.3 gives 1.72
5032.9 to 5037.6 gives 1.72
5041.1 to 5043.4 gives 1.71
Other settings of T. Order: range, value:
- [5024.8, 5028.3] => 1.778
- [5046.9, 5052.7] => 1.878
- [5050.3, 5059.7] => 1.901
